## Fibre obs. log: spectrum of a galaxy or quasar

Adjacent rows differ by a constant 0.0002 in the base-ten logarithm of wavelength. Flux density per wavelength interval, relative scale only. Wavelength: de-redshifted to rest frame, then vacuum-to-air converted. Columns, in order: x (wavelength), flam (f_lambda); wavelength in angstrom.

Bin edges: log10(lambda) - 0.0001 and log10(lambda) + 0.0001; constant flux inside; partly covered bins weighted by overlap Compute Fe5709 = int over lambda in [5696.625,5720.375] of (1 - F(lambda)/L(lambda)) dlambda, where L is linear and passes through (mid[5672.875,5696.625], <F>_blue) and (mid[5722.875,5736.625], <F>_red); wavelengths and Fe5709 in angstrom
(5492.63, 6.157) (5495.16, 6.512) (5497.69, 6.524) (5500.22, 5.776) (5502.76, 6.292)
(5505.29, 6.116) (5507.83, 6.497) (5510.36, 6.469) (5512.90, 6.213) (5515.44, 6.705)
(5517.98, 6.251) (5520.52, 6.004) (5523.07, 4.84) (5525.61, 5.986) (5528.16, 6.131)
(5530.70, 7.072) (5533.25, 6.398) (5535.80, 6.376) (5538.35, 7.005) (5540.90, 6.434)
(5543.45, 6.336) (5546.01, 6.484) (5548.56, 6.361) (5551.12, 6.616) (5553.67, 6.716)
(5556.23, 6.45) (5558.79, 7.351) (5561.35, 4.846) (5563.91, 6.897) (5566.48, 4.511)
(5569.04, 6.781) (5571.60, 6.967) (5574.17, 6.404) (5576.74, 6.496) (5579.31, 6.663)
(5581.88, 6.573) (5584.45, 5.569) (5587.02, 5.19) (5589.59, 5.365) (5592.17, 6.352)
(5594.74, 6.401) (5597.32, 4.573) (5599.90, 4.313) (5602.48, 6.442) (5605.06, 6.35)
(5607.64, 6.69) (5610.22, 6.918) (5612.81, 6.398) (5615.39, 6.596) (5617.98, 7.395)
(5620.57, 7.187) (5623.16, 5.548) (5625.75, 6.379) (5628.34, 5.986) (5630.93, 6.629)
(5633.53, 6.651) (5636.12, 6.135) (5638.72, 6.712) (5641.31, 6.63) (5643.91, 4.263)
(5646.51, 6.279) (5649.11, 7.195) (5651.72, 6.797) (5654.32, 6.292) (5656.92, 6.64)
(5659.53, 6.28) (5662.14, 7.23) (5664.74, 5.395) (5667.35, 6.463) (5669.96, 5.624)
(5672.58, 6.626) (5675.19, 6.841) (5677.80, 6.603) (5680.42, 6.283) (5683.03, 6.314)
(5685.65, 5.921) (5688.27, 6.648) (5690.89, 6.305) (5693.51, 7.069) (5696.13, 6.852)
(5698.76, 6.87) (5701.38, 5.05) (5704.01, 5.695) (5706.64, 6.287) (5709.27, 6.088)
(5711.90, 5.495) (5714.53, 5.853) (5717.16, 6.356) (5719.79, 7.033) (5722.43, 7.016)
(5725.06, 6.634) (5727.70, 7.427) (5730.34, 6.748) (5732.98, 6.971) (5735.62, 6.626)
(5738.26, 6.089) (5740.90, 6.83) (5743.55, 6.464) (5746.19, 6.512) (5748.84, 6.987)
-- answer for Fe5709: 2.3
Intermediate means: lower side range 6.53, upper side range 6.9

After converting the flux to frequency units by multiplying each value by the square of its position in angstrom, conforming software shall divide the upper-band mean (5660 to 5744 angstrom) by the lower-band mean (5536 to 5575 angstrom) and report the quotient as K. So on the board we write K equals 1.06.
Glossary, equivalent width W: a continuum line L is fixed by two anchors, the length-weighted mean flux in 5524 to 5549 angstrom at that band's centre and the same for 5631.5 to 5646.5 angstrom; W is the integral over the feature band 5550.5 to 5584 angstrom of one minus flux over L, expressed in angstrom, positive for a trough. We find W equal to -0.2 angstrom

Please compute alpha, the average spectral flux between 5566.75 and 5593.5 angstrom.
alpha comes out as 6.17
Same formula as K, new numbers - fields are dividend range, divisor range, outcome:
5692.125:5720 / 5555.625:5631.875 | 1.04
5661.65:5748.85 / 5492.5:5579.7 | 1.08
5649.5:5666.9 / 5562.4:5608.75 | 1.10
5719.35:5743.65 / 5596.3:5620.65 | 1.13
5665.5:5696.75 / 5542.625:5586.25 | 1.06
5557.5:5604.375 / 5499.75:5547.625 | 0.97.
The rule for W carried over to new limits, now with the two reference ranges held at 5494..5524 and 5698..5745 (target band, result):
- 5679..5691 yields 0.2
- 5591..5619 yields 0.4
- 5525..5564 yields -1.4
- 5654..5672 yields 0.2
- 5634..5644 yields 0.2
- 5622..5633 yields 0.2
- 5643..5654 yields 0.2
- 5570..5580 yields -0.6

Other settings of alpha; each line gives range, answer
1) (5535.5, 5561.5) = 6.53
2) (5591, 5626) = 6.25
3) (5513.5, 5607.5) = 6.18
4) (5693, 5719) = 6.15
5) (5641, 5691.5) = 6.33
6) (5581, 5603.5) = 5.62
